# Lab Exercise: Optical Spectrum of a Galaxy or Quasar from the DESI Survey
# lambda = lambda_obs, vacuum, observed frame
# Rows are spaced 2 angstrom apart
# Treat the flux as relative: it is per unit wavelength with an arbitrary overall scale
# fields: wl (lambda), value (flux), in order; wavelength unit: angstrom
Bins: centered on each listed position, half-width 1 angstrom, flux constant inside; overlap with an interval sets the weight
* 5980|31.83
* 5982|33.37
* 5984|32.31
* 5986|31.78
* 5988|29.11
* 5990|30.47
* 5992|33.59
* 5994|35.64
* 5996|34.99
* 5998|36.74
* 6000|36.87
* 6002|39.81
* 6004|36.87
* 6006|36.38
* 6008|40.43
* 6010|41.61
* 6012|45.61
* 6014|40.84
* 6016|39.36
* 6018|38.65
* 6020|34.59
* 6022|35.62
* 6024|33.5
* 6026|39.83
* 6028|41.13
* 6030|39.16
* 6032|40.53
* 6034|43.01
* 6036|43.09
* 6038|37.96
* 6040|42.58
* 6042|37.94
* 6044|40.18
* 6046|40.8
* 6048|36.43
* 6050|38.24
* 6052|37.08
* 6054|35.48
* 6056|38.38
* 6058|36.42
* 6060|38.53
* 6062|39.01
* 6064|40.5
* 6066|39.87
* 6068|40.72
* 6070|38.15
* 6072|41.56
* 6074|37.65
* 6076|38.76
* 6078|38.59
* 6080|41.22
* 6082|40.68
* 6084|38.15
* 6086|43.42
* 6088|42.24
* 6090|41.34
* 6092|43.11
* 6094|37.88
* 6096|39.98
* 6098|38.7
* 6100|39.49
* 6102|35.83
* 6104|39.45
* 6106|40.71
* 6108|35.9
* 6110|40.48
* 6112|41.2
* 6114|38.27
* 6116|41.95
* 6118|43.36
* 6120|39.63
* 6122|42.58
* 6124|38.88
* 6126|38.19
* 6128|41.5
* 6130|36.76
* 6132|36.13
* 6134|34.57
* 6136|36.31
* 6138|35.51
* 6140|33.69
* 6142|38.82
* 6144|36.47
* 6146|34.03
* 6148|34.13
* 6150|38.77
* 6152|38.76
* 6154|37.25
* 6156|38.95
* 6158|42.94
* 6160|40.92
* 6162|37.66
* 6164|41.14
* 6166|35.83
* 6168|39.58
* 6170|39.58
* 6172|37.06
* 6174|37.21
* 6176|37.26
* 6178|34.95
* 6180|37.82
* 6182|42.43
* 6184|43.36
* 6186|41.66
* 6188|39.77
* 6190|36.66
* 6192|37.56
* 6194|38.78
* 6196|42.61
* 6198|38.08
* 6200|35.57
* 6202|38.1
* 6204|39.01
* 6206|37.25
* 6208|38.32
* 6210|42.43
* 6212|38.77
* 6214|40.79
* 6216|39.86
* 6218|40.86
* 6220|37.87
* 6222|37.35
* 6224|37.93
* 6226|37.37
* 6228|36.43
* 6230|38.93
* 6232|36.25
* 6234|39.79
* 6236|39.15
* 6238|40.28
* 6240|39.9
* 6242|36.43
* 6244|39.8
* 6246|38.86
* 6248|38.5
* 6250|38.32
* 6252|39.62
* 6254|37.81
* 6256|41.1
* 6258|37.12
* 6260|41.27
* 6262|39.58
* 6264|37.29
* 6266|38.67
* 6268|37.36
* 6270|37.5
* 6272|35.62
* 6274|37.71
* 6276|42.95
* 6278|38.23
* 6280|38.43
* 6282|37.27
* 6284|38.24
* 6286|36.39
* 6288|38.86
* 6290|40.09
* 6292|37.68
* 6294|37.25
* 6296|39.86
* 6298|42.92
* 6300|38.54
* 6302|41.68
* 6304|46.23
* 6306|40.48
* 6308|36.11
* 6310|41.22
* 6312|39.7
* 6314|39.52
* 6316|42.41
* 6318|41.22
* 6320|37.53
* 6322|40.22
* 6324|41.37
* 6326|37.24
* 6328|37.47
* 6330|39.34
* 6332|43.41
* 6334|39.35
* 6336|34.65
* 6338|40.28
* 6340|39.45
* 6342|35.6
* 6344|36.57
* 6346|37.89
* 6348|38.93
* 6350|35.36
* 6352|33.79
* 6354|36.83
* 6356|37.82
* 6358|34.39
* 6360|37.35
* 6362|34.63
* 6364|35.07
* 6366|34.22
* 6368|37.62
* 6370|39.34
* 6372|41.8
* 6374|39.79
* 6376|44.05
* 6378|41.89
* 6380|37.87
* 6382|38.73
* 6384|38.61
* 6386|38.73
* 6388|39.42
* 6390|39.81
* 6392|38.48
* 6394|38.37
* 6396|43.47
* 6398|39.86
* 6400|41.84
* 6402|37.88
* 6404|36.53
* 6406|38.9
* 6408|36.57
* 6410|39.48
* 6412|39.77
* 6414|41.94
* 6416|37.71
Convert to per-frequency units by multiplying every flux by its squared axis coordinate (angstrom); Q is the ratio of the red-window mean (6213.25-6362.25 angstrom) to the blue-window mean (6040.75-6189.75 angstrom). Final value 1.1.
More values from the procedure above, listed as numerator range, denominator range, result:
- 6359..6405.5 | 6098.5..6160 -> 1.10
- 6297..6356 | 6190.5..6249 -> 1.05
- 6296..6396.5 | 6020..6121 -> 1.08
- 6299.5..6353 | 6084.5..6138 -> 1.06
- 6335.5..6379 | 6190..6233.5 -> 1.02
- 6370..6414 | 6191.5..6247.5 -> 1.08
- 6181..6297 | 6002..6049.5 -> 1.06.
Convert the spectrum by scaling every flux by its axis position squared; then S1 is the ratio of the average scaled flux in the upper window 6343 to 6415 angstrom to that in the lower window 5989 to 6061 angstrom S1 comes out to 1.1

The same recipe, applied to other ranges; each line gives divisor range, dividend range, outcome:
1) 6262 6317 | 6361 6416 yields 1.03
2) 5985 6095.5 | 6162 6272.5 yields 1.06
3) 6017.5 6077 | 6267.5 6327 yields 1.10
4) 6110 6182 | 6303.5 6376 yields 1.07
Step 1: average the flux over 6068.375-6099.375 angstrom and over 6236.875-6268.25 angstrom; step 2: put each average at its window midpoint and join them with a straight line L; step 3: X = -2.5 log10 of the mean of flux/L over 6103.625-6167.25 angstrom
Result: 0.04 mag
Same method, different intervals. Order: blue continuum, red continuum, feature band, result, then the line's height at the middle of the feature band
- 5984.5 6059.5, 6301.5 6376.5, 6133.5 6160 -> 0.029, 38.1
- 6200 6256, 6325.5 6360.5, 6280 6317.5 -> -0.047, 38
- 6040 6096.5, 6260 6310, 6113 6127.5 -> -0.030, 39.3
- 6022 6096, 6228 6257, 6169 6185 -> 0.010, 39.1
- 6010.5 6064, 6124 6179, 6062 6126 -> -0.046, 38.3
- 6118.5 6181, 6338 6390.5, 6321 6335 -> -0.052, 37.9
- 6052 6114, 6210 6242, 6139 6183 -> 0.031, 39.1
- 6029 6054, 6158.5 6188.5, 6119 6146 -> 0.051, 39.3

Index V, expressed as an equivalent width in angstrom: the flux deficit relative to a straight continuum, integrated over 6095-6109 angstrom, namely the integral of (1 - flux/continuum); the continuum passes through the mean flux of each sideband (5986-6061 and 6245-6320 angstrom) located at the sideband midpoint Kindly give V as -0.1 angstrom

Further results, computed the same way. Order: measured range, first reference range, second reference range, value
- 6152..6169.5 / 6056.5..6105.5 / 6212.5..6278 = 0.0 angstrom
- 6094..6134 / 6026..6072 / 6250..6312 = 0.0 angstrom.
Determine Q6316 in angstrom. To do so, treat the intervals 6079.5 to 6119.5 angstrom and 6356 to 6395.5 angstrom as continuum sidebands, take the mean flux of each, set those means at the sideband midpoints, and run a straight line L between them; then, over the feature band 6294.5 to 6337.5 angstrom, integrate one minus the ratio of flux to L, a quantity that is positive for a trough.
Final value -1.3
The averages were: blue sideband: 40.1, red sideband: 38.5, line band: 40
